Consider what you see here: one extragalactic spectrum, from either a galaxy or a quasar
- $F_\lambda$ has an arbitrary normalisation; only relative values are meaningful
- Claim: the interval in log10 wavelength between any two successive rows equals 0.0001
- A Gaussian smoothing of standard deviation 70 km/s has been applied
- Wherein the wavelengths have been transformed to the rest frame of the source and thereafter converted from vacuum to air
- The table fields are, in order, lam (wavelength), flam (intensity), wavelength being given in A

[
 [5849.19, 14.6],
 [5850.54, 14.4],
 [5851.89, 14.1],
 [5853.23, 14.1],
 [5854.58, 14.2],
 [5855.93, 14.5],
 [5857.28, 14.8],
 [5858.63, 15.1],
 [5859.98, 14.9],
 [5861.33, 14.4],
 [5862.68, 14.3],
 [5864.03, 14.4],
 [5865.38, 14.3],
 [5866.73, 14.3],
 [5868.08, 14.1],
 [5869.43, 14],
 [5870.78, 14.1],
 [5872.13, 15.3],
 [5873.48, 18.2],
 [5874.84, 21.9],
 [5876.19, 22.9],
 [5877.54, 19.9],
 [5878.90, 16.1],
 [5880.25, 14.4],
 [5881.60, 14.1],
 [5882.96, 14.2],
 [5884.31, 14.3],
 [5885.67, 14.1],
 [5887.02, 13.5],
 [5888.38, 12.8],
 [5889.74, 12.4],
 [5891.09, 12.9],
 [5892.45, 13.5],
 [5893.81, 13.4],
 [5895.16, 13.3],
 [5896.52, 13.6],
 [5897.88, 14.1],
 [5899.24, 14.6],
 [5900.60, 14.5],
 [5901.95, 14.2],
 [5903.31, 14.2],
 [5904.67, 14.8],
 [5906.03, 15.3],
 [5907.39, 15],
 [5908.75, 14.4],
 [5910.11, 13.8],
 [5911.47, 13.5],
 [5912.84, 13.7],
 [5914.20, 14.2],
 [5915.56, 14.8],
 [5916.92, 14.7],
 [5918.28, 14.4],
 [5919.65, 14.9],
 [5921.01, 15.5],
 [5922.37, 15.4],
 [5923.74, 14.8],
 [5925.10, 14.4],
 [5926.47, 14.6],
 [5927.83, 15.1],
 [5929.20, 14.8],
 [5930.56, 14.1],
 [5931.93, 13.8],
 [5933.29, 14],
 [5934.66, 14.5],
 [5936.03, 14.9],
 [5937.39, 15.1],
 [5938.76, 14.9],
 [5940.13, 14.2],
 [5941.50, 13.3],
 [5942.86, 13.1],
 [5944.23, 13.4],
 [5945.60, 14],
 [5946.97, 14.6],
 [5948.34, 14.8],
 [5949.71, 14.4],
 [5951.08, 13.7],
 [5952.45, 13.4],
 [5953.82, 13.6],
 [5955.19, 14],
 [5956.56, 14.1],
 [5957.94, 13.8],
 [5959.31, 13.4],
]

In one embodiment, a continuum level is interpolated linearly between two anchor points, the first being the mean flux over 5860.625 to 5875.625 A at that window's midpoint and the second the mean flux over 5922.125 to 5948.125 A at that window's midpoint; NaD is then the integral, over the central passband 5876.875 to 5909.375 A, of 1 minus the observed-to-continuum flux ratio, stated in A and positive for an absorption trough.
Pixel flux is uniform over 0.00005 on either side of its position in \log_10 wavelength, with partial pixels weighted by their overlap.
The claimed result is 1.6 A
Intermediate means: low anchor 15.5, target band 14.3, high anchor 14.4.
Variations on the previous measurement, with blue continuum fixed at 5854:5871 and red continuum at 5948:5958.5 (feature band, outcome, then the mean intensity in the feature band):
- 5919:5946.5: -0.76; 14.4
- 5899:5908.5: -0.30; 14.7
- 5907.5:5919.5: -0.09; 14.3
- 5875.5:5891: -1.01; 15.3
